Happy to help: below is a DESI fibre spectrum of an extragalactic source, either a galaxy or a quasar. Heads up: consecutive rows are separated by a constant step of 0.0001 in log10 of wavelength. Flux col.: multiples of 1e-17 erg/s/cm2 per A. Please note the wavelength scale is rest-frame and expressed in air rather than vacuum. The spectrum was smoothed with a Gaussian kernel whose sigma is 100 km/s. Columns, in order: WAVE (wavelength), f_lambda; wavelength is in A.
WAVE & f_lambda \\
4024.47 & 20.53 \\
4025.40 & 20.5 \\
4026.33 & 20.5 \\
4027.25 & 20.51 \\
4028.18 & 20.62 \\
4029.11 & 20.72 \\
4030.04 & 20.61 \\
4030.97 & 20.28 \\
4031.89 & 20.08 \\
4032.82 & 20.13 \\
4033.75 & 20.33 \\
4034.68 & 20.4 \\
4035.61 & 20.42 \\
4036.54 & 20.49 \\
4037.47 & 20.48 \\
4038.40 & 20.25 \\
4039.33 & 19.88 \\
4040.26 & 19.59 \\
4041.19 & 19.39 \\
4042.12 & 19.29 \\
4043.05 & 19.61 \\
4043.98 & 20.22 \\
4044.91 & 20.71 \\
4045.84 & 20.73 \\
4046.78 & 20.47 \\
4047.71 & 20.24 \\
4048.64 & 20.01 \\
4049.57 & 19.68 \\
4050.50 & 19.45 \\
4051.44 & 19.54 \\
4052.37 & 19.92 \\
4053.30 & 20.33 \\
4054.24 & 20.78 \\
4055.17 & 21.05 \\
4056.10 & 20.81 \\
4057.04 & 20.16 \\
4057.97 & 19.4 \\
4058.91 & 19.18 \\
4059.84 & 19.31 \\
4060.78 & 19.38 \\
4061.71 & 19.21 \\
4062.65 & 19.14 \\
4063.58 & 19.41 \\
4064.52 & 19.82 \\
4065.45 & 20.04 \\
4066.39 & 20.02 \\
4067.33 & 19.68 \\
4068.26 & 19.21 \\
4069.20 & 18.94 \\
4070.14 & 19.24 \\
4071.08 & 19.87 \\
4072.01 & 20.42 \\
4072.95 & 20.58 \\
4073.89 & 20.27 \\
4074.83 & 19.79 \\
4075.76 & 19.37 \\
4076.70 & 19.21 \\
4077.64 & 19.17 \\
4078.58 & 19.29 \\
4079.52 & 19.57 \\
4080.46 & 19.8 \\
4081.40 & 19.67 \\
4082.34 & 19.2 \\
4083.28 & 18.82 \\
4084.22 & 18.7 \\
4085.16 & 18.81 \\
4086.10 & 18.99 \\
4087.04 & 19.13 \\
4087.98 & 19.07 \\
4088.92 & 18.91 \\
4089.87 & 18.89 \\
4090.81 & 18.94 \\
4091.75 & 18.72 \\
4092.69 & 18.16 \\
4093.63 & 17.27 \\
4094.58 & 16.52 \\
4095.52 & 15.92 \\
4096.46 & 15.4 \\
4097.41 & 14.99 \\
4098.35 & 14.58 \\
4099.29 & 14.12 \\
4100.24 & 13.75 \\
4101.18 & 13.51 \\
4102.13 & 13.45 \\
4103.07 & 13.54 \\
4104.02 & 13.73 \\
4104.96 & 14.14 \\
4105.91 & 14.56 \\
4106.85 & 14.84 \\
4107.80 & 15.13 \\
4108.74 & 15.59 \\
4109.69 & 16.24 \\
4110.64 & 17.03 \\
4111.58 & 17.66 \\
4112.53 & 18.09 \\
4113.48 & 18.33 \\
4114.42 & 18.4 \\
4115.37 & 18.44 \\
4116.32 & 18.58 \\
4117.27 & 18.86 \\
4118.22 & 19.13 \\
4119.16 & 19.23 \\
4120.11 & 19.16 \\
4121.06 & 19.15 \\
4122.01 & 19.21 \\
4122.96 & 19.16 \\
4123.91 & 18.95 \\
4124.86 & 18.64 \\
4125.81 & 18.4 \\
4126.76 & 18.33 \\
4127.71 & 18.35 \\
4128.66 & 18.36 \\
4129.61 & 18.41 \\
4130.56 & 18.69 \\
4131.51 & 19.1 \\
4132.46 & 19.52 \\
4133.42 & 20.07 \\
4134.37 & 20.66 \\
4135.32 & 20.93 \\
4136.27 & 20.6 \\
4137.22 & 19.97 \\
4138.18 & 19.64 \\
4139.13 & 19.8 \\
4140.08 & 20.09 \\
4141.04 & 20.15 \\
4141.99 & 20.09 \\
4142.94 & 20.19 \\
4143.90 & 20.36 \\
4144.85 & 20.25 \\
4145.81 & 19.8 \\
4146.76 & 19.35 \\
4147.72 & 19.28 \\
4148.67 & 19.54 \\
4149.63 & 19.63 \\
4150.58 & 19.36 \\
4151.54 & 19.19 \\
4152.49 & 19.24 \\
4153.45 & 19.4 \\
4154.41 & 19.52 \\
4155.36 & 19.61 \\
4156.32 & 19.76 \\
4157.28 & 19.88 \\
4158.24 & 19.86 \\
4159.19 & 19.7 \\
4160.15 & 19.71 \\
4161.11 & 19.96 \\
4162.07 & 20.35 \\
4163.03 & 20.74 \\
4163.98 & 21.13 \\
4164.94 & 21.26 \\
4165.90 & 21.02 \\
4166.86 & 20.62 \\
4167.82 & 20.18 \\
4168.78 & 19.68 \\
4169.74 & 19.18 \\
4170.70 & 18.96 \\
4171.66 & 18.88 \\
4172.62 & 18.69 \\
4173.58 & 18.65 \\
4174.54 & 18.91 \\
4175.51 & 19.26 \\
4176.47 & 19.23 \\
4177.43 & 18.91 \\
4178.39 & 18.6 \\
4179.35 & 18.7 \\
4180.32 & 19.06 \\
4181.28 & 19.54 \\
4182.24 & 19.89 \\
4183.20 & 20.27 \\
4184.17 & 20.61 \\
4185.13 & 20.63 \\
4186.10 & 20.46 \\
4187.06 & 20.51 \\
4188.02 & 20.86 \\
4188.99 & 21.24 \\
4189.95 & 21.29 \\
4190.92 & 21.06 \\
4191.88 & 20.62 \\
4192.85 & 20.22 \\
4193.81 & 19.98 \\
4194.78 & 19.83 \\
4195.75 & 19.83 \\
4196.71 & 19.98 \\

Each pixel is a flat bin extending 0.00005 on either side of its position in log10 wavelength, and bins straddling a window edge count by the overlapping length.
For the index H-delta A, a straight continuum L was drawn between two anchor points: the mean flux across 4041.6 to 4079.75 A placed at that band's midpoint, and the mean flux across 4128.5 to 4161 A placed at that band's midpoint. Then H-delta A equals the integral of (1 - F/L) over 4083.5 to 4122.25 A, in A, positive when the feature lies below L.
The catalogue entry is 5.4 A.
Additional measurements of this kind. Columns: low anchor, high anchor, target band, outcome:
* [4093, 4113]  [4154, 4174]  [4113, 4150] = -4.14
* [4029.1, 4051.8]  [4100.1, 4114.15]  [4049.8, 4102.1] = -3.35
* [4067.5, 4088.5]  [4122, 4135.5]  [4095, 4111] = 3.76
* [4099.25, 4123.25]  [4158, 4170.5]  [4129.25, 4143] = -1.13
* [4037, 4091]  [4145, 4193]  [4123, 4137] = 0.39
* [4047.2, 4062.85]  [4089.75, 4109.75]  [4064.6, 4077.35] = -1.00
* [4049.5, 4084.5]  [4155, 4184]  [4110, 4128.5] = 1.05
